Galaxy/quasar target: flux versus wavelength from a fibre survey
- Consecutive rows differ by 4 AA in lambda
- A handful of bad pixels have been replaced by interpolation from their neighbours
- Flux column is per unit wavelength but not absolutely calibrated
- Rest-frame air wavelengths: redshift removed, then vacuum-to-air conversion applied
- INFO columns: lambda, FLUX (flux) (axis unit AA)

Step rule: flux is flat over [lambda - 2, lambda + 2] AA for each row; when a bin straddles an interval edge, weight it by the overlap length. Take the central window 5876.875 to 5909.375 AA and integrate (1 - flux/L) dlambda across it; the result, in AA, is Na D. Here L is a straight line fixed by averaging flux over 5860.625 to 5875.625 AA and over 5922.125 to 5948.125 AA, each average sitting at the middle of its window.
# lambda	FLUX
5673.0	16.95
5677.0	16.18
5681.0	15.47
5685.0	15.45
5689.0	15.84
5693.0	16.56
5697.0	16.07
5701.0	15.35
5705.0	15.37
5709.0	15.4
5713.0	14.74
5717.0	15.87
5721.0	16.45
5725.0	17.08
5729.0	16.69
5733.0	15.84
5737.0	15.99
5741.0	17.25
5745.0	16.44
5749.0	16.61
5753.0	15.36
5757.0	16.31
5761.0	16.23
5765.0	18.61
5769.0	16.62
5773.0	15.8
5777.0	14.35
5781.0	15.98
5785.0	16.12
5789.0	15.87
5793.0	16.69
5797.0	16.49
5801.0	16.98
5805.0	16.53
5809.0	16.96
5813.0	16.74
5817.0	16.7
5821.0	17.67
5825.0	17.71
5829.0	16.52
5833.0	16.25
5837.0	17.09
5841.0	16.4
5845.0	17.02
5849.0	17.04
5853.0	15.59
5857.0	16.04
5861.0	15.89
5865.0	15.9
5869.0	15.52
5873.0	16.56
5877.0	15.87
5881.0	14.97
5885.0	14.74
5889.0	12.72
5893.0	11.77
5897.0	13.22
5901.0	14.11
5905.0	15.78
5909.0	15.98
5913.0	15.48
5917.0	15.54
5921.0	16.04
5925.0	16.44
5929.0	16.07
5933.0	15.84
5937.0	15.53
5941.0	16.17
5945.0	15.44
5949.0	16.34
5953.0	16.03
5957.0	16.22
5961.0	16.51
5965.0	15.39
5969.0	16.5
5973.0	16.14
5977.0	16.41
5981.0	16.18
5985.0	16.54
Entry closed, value 3.6 AA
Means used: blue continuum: 16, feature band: 14.2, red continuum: 15.9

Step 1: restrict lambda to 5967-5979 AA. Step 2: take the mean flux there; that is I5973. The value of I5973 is 16.3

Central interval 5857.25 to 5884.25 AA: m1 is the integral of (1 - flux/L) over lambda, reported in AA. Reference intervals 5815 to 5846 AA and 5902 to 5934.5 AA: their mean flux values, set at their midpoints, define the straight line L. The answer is 1.10 AA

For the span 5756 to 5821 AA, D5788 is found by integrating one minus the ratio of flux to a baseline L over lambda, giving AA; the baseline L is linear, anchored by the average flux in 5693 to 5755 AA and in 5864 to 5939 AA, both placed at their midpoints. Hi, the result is -3.1 AA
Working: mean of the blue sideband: 16.1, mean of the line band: 16.5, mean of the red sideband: 15.2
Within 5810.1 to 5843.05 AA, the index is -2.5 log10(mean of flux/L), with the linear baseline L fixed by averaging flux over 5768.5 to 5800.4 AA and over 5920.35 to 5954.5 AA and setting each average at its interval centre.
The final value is -0.06 mag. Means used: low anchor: 16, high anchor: 16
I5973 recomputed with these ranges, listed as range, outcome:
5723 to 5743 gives 16.6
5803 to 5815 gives 16.7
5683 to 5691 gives 15.6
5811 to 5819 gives 16.7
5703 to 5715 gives 15.2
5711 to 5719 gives 15.3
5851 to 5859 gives 15.8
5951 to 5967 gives 16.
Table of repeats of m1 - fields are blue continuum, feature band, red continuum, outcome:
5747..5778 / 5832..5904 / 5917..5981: 3.6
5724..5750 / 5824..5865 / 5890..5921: -3.2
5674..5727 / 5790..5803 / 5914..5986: -0.6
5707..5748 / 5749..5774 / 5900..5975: -0.6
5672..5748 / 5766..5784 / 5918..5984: 0.2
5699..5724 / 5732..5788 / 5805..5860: -0.7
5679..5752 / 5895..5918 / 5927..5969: 1.4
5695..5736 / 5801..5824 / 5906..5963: -1.5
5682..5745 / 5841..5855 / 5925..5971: -0.4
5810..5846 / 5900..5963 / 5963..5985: 1.9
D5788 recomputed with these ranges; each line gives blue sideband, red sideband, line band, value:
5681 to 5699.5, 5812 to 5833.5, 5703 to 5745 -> 0.3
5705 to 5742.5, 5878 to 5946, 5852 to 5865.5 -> -0.5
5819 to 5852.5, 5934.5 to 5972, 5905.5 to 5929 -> 0.6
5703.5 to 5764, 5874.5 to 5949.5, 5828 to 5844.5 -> -1.1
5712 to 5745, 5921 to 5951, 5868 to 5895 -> 2.5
